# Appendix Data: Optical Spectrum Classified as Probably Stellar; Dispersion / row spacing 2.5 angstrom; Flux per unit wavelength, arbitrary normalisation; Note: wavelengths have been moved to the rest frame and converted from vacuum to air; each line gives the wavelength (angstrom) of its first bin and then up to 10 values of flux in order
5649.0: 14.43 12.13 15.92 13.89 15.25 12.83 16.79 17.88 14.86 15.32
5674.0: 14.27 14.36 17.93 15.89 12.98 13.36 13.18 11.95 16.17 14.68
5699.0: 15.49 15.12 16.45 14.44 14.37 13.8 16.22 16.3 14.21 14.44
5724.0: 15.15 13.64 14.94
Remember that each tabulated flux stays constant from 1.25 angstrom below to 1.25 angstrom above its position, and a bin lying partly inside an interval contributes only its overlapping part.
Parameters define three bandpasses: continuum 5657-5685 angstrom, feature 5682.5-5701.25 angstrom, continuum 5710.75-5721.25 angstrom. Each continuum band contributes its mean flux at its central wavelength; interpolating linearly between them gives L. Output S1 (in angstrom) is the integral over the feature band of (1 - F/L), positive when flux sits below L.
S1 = 1.4 angstrom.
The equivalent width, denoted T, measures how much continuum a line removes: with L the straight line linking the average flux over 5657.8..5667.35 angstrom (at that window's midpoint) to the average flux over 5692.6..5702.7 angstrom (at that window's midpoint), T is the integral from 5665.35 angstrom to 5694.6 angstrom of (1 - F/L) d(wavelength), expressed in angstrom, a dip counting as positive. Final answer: 1.2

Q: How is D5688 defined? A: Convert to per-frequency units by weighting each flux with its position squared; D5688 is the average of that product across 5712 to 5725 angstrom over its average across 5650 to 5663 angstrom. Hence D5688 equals 1.1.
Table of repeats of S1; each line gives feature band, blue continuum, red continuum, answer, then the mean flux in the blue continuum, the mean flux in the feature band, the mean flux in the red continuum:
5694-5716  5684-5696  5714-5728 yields -1.4 angstrom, 13.7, 15.2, 14.9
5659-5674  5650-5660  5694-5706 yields -0.9 angstrom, 14.3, 15.4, 15.4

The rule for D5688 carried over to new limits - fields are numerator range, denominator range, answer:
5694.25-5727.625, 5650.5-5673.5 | 1.02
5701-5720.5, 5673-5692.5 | 1.07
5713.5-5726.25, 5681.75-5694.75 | 1.12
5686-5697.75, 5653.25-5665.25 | 0.94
